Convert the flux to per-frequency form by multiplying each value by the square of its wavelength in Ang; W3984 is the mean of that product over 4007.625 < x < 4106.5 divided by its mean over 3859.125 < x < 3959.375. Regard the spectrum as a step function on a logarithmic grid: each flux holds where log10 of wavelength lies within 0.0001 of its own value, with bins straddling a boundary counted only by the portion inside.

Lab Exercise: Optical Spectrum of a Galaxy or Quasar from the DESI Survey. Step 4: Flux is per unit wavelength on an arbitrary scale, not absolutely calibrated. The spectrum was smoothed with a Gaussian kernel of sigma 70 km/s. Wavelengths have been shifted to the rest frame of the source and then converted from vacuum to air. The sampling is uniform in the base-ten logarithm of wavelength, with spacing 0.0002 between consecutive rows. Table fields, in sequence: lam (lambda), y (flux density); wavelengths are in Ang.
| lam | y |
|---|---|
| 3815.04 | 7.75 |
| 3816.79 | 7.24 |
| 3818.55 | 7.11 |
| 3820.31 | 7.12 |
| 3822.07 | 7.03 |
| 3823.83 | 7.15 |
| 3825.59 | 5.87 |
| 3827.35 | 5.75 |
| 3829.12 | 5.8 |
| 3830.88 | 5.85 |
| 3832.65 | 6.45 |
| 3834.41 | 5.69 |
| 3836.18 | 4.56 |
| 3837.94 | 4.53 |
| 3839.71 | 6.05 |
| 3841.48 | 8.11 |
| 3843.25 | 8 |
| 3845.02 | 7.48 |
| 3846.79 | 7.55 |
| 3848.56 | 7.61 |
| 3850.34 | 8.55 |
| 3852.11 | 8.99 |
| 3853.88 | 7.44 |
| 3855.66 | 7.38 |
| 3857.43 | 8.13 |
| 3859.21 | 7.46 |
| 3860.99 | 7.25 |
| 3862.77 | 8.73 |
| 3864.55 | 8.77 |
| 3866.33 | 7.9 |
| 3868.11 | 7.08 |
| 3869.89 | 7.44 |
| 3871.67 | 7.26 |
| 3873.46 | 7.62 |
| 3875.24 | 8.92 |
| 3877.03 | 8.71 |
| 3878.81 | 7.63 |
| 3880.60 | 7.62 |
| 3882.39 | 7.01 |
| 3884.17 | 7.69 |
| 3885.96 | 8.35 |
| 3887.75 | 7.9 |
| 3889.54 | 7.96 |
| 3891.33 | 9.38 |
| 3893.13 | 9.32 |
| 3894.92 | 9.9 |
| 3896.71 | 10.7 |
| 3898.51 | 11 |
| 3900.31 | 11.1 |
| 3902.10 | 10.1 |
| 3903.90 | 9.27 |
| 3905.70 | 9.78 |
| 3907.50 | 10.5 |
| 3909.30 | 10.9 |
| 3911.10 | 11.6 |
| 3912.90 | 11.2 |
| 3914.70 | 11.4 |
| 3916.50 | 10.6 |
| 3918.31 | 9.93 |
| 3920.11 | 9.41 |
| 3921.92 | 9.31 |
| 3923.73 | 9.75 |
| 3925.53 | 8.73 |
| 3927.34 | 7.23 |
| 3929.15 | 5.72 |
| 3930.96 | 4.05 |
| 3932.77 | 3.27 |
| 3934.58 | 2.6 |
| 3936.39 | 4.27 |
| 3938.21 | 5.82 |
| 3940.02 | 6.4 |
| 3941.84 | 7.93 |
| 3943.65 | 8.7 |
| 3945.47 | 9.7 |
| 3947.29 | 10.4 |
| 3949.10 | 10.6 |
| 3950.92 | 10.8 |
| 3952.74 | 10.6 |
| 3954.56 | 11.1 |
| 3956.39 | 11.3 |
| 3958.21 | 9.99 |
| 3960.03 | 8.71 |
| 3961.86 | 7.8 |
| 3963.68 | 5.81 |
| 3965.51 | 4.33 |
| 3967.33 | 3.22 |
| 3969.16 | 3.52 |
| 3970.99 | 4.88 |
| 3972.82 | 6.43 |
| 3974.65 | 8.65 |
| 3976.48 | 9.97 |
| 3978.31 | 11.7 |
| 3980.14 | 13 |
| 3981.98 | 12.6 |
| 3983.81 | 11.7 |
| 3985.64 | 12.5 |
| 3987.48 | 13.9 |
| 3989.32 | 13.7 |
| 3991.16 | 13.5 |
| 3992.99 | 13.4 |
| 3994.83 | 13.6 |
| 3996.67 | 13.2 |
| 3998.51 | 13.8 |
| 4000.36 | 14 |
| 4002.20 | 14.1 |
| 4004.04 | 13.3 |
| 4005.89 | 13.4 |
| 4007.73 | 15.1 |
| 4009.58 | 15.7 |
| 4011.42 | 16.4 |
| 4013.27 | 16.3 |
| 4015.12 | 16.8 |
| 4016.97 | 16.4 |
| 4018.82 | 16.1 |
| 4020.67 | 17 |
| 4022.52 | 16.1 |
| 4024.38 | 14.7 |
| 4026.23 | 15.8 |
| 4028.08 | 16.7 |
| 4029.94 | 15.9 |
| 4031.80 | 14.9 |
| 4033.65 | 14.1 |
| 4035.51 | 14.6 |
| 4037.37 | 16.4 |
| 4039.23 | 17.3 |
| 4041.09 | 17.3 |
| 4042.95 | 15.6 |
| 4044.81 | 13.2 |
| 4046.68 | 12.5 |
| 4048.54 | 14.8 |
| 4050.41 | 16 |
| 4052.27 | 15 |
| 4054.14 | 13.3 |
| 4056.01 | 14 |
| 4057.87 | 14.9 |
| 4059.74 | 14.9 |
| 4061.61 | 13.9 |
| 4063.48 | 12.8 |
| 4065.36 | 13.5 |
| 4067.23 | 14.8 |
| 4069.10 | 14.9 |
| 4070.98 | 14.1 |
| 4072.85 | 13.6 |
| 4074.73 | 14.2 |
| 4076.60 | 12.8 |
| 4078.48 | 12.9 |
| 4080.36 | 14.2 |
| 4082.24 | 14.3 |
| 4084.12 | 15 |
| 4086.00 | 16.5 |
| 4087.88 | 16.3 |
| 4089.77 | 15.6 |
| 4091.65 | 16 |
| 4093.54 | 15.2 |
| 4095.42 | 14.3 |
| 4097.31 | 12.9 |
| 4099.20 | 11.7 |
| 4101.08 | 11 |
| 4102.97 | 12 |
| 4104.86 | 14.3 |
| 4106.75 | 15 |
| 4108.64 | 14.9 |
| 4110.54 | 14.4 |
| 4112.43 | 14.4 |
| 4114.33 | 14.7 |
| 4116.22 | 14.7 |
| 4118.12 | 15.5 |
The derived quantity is 1.8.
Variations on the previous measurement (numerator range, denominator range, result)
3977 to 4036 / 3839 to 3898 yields 1.92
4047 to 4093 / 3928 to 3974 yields 2.16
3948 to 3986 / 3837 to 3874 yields 1.25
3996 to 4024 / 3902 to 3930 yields 1.64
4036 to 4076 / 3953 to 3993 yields 1.59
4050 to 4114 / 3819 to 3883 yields 2.20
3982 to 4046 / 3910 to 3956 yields 1.83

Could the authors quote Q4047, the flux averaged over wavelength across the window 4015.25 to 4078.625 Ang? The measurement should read 14.9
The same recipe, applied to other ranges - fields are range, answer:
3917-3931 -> 8.33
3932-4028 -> 11.1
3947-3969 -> 8.49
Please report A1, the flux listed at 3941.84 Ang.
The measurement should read 7.93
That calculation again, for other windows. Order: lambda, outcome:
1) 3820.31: 7.12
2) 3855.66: 7.38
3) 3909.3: 10.9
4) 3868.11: 7.08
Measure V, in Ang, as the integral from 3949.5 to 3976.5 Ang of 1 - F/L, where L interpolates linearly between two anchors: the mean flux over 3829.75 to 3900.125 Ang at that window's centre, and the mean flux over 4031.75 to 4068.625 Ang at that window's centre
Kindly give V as 8.53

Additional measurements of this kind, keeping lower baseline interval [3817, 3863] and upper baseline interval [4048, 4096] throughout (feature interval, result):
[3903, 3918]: -2.2 Ang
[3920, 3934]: 4.0 Ang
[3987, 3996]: -1.3 Ang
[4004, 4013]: -1.9 Ang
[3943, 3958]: 0.2 Ang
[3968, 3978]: 3.9 Ang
